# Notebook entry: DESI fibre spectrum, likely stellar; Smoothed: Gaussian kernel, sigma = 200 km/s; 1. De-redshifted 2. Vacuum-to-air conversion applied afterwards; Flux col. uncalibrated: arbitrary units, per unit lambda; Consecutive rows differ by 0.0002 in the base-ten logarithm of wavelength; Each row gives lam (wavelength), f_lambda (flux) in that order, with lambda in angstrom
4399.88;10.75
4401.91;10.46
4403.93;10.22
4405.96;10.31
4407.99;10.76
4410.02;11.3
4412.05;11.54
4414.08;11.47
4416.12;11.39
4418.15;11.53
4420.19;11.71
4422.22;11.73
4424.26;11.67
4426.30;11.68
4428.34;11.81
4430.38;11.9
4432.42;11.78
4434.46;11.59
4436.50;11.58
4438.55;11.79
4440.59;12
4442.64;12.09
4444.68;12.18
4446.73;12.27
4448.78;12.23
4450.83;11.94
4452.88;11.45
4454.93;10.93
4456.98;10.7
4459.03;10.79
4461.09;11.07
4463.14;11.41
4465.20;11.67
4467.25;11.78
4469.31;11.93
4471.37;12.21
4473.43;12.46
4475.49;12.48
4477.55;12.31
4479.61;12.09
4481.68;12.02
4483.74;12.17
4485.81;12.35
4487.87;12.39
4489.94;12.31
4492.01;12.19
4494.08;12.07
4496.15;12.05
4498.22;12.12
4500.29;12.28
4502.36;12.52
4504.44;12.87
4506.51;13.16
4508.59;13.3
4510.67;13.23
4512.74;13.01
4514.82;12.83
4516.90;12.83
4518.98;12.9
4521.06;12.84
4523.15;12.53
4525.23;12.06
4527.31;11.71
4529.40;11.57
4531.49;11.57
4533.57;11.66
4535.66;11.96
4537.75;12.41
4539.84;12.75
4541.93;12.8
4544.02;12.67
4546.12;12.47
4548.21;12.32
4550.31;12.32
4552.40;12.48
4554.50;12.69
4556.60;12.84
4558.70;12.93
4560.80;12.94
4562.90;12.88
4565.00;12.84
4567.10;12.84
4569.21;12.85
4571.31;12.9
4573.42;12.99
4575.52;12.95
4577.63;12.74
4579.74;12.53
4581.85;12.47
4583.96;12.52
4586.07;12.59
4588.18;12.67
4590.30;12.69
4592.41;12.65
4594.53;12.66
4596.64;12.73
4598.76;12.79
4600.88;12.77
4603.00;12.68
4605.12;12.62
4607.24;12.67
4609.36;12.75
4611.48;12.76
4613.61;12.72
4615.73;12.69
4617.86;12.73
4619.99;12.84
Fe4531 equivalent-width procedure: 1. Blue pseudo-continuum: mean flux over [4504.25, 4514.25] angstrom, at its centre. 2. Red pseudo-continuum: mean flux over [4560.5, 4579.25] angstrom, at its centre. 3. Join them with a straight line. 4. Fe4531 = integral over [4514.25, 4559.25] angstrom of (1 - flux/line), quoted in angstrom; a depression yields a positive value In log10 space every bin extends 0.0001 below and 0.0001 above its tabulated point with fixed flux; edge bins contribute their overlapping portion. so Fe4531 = 2.1 angstrom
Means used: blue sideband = 13.1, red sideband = 12.9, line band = 12.4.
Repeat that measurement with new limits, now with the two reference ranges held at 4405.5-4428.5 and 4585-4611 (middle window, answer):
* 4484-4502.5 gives -0.4 angstrom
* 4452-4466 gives 0.7 angstrom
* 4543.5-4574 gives -0.8 angstrom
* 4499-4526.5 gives -1.6 angstrom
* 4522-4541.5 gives 0.3 angstrom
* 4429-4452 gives -0.7 angstrom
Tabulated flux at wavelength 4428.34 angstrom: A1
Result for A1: 11.81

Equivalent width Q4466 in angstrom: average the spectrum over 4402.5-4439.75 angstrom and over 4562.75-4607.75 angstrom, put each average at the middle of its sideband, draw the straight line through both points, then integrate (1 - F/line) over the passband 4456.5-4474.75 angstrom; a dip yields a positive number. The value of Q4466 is 0.3 angstrom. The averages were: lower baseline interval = 11.4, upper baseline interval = 12.7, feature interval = 11.6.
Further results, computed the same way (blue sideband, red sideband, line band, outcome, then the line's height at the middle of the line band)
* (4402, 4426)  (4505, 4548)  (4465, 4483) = -0.3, 11.9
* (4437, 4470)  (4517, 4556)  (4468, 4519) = -2.1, 12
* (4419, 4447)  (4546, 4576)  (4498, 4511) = -0.5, 12.3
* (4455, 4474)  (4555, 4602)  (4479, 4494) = -0.6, 11.7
